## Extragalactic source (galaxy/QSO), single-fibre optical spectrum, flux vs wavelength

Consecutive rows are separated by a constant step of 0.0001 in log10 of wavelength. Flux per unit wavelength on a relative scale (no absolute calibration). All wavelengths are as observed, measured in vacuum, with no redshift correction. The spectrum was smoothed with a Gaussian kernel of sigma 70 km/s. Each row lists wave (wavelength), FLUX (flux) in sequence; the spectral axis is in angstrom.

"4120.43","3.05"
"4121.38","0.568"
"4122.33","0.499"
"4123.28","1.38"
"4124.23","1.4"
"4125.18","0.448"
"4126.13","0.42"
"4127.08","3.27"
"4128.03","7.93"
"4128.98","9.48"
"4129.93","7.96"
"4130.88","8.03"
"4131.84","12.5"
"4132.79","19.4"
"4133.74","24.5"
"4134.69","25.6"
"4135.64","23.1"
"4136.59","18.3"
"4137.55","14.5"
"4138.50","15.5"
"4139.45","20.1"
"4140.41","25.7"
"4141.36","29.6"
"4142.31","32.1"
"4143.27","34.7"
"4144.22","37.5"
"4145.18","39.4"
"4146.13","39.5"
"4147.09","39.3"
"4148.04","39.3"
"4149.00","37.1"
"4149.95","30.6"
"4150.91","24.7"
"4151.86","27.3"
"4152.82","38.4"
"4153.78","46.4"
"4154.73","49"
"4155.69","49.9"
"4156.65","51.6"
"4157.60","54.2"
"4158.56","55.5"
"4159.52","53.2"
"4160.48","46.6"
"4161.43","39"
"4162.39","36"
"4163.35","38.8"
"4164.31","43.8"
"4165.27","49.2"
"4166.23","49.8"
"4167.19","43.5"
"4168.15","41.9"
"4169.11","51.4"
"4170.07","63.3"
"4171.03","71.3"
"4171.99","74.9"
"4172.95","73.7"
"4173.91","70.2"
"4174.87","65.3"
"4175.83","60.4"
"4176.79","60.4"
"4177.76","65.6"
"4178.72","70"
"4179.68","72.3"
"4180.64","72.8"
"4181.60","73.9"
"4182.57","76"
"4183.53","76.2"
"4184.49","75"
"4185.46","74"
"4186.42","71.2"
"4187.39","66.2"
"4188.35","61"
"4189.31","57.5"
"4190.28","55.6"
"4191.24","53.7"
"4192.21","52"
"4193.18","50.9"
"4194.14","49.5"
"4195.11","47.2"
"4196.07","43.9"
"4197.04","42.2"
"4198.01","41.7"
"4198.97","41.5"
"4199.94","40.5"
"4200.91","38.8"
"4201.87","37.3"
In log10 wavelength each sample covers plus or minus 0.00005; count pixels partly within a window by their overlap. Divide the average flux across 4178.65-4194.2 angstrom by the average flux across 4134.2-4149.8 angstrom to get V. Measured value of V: 2.22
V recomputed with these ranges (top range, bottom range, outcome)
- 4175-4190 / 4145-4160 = 1.62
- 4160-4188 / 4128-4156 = 2.20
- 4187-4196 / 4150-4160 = 1.22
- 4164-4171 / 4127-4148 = 2.21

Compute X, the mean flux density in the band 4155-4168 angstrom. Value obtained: 46.9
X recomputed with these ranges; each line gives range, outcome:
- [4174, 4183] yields 68.5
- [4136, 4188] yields 49.6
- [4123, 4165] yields 28.7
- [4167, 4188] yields 67.1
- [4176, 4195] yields 64.5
